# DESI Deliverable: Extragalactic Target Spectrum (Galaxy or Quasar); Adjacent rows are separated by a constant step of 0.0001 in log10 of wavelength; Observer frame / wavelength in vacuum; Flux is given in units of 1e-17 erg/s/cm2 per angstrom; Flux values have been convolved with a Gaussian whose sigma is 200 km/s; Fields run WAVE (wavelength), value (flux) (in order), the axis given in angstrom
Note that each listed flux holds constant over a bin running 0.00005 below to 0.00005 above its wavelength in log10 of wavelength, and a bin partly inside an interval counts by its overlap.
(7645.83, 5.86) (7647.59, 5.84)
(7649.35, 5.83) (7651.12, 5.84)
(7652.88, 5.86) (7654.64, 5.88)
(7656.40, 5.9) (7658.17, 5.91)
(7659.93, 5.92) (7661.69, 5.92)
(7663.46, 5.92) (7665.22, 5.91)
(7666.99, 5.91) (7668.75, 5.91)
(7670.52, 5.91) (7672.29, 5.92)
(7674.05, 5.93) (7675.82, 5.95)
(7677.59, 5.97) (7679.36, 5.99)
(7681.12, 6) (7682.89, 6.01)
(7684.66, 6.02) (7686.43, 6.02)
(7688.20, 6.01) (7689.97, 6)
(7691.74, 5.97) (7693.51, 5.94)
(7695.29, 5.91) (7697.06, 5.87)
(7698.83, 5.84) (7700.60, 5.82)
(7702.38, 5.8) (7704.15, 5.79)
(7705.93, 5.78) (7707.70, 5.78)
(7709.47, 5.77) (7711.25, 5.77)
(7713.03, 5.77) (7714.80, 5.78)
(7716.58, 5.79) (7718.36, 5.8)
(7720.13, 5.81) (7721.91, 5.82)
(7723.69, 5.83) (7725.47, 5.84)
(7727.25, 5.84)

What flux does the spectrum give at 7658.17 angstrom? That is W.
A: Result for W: 5.91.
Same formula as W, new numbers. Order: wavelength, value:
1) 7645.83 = 5.86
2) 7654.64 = 5.88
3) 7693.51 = 5.94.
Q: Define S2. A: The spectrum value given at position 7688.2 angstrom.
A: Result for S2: 6.01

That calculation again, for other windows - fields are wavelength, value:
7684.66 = 6.02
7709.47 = 5.77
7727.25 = 5.84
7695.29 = 5.91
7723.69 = 5.83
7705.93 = 5.78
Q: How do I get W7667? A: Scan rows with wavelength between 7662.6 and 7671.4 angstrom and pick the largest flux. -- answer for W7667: 5.92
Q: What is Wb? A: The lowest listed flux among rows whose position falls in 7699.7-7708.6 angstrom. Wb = 5.78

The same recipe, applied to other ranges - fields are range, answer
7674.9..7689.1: 5.95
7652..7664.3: 5.86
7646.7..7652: 5.83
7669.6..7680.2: 5.91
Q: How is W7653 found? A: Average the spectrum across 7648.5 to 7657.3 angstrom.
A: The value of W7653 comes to 5.86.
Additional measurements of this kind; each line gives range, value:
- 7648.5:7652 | 5.82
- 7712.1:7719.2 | 5.78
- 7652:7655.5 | 5.88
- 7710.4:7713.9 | 5.76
